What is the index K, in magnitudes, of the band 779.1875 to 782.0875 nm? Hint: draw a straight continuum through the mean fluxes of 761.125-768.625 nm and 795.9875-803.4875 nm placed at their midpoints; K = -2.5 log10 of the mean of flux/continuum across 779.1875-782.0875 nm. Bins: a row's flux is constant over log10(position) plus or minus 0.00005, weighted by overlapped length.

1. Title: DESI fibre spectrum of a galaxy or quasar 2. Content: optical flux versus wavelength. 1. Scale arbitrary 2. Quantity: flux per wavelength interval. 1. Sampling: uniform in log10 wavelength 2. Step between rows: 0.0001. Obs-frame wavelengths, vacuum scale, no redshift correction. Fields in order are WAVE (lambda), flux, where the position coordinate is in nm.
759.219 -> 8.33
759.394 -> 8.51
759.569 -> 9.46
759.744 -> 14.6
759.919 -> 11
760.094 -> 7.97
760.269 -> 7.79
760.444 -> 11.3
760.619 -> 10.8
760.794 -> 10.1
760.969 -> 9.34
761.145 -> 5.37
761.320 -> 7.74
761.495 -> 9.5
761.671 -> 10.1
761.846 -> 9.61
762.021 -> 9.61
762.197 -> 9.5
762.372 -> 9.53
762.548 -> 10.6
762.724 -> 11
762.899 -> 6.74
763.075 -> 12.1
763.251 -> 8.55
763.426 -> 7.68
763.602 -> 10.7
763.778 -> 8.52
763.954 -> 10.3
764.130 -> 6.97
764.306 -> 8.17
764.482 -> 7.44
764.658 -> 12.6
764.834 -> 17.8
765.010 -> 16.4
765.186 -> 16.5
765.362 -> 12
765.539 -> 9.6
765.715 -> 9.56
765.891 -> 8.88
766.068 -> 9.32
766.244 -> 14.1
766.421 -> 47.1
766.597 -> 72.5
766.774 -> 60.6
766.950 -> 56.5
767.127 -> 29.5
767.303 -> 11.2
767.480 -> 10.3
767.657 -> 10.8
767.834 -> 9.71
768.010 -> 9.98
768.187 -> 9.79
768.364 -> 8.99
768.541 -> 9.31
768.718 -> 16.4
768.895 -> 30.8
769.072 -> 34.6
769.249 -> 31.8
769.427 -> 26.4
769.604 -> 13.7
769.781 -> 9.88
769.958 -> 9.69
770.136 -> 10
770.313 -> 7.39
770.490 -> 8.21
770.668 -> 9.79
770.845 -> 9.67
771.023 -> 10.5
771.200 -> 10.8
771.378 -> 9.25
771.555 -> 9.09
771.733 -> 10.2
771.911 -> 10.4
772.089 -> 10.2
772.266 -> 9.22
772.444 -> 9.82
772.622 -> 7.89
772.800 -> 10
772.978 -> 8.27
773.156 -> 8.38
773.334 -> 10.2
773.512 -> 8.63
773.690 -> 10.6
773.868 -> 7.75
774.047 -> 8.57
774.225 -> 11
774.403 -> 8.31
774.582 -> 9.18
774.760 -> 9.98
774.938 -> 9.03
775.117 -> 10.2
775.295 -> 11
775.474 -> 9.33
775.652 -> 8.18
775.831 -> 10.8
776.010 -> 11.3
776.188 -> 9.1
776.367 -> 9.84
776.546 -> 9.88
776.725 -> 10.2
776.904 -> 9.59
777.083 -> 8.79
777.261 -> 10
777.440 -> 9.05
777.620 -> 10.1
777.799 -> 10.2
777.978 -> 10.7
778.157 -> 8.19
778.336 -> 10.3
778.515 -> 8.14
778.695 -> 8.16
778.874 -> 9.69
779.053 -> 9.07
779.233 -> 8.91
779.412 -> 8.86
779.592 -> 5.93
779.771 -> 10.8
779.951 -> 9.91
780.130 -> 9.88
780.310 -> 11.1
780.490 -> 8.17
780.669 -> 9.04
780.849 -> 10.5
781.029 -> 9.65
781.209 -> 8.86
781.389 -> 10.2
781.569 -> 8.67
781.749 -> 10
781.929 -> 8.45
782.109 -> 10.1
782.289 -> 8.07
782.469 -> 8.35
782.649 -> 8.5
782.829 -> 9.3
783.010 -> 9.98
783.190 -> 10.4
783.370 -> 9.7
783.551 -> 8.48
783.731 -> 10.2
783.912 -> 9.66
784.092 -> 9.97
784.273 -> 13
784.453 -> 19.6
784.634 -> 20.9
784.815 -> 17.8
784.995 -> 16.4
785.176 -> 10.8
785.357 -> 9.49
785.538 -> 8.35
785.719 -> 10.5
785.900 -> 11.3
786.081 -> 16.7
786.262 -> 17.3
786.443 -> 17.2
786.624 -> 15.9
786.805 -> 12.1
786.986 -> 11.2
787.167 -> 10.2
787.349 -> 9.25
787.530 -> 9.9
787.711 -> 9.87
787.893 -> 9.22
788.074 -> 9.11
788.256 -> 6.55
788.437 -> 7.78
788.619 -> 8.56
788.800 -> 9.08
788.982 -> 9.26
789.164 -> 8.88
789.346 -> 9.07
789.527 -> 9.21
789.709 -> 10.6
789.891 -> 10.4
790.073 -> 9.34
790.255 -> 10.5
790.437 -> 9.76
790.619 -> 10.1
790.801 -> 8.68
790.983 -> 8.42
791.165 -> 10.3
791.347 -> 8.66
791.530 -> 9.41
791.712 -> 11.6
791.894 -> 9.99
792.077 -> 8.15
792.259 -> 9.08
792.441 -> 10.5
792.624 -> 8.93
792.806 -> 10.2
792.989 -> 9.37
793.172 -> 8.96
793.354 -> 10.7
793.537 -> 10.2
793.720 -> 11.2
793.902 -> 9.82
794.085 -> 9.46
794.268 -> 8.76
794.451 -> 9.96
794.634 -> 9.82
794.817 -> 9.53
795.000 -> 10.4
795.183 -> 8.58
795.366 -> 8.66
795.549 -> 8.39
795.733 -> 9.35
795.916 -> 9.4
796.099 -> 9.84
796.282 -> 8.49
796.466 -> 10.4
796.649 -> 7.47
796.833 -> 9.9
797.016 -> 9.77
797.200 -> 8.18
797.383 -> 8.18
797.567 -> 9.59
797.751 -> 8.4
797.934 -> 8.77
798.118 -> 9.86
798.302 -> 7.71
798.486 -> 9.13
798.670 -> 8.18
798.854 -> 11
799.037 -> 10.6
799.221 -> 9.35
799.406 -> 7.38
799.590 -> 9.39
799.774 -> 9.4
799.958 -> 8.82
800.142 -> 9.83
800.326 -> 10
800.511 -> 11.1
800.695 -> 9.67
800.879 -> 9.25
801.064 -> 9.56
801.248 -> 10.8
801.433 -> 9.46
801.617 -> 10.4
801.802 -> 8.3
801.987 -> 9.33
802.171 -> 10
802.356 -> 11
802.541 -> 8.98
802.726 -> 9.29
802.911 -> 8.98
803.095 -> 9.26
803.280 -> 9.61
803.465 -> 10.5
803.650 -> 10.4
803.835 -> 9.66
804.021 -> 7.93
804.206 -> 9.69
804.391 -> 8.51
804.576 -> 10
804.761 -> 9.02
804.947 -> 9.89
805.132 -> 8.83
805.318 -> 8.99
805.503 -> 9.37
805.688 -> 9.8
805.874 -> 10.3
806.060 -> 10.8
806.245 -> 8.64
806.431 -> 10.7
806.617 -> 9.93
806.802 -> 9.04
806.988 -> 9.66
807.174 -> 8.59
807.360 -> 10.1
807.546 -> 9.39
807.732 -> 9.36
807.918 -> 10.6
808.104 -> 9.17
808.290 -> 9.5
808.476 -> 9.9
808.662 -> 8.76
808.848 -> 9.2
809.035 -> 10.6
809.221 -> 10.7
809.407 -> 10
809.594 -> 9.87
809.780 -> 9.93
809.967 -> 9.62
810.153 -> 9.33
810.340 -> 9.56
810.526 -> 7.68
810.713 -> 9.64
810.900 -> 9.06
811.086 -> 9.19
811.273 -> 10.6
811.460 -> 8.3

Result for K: 0.327 mag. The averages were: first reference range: 15.3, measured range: 9.33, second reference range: 9.38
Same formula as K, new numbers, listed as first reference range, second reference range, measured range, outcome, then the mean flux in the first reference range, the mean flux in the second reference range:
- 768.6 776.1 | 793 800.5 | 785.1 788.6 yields -0.08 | 11.8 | 9.34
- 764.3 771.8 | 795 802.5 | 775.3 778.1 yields 0.49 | 17.7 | 9.33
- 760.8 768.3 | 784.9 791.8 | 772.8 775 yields 0.41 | 15.3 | 10.6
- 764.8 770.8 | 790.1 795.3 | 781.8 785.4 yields 0.15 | 19.6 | 9.67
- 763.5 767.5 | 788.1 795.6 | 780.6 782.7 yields 0.43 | 20.4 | 9.44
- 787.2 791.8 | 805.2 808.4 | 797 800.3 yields 0.05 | 9.35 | 9.64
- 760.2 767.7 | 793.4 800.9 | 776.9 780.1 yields 0.34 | 15.3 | 9.36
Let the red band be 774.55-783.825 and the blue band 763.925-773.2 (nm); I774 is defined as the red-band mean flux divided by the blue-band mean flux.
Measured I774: 0.6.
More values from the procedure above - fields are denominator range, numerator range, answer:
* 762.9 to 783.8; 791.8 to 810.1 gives 0.77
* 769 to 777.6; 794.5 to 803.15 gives 0.86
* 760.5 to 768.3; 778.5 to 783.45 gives 0.61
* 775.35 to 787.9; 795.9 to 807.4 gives 0.89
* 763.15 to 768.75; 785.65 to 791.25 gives 0.60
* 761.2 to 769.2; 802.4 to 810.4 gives 0.59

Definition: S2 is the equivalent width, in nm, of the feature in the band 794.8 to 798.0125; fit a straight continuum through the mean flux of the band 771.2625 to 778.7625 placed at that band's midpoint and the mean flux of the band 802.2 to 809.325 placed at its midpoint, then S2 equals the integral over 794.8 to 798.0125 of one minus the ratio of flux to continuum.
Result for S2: 0.17 nm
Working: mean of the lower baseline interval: 9.51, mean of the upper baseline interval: 9.6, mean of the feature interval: 9.06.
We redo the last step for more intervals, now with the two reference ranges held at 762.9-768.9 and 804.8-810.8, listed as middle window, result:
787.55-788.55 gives 0.35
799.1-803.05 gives 0.47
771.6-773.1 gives 0.62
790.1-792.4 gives 0.56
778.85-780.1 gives 0.49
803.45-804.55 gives 0.10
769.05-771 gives 0.22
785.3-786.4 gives 0.09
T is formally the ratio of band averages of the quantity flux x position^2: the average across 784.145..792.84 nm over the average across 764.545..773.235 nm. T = 0.7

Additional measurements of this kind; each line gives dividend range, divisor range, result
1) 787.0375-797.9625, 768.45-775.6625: 0.84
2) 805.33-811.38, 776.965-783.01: 1.12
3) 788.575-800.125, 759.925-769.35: 0.65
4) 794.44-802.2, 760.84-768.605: 0.67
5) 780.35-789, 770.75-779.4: 1.18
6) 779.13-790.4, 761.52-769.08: 0.68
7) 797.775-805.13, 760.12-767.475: 0.68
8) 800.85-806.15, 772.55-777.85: 1.08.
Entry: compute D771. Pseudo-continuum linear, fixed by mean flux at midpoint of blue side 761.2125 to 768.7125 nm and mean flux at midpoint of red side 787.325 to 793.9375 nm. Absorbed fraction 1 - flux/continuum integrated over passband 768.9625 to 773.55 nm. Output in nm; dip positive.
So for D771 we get 0.61 nm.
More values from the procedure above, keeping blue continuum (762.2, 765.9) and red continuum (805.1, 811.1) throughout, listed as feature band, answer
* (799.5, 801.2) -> 0.01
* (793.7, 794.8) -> 0.02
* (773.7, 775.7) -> 0.18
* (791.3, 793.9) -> 0.03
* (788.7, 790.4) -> 0.07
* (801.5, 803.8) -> 0.01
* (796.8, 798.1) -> 0.11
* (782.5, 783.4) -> 0.06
